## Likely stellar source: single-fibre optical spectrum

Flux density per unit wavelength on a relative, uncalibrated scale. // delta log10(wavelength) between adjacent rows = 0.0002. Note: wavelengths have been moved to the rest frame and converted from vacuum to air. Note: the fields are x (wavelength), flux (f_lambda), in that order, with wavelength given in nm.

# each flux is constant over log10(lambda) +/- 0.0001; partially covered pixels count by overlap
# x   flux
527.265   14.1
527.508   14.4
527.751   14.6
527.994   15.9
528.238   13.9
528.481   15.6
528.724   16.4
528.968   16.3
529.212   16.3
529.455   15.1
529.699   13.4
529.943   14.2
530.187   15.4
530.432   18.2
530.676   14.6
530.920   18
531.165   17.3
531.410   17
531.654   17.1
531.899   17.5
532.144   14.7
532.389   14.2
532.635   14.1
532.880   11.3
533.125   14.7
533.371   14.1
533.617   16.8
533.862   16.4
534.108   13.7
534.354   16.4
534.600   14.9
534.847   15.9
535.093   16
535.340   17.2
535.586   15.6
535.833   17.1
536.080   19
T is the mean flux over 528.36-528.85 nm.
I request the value 16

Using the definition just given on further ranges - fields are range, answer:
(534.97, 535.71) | 16.3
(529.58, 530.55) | 15.3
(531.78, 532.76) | 15.1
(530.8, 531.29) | 17.6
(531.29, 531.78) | 17.1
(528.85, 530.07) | 15.1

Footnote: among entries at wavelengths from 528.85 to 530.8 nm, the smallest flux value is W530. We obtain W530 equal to 13.4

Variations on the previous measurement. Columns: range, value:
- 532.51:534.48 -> 11.3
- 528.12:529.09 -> 13.9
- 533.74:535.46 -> 13.7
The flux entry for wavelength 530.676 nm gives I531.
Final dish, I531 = 14.6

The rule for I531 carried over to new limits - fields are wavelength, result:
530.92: 18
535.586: 15.6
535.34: 17.2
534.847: 15.9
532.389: 14.2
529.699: 13.4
